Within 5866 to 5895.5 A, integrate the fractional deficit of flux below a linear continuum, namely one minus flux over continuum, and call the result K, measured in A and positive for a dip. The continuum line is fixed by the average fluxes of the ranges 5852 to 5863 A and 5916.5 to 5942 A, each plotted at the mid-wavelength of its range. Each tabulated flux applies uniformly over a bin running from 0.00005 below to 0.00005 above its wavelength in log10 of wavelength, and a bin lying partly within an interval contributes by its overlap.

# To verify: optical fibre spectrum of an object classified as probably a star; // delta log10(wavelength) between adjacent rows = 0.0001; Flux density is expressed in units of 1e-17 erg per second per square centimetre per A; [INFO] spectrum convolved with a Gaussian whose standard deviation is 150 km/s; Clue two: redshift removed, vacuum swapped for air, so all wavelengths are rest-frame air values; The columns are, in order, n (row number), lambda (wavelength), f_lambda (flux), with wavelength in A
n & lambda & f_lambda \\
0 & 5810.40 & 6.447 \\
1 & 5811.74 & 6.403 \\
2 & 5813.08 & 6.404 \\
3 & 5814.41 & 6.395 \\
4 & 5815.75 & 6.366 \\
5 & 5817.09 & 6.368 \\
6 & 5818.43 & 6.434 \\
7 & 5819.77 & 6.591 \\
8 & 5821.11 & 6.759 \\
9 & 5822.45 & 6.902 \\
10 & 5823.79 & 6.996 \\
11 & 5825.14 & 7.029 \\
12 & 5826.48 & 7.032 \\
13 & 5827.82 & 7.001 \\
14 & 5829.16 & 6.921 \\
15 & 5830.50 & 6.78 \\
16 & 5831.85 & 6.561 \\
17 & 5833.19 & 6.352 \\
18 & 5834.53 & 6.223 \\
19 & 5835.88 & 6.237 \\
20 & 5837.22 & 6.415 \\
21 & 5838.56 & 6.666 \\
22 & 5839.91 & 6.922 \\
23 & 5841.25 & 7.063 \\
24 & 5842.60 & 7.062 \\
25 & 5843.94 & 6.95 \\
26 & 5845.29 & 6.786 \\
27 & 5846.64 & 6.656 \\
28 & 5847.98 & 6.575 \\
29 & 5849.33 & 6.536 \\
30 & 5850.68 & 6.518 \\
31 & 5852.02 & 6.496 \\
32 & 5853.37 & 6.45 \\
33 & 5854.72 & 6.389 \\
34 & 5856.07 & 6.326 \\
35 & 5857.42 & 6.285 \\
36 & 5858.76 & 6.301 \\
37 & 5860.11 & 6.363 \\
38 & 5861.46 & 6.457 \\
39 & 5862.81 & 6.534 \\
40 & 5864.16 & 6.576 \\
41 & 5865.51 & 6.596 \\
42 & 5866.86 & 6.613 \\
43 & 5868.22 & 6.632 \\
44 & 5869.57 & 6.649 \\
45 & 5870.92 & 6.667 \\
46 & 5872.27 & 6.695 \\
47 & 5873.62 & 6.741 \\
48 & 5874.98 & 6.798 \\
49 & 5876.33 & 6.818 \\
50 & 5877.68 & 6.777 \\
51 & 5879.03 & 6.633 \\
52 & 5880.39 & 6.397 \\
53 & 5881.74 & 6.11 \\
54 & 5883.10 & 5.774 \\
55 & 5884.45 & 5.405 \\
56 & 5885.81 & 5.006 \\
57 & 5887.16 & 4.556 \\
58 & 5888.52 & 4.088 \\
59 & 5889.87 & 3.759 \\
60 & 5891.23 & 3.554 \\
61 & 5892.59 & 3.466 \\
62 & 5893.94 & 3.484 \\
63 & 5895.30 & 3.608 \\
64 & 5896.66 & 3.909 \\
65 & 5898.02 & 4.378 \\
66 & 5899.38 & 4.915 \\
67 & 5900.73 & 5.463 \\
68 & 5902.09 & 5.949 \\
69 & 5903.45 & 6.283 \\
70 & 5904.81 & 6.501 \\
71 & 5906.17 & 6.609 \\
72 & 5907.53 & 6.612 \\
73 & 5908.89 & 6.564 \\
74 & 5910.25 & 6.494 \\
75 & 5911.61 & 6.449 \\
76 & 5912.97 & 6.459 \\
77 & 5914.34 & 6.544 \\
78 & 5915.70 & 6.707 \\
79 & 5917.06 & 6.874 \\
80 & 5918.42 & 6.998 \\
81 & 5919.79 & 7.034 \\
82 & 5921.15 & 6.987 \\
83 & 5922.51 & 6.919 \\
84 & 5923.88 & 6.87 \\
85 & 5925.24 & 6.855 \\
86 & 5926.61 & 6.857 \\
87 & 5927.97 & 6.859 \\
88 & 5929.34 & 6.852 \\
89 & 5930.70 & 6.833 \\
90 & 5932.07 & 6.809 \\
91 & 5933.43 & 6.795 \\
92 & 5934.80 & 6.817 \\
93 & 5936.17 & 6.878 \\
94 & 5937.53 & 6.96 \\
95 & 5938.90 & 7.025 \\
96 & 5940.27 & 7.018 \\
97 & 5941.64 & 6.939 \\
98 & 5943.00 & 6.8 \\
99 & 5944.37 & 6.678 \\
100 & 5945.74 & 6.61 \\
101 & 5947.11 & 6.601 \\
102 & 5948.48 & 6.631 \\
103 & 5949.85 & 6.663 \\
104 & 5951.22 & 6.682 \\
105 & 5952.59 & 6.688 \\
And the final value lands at 4.3 A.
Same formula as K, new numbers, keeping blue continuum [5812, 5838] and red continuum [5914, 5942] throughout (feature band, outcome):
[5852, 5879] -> 0.6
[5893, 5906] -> 3.5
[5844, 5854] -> 0.1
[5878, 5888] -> 1.6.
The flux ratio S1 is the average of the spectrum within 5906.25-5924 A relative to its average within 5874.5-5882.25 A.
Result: 1.02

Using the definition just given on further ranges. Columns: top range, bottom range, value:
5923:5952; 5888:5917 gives 1.27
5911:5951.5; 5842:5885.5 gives 1.05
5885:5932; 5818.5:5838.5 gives 0.87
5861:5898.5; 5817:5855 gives 0.84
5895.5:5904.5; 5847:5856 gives 0.79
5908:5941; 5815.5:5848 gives 1.01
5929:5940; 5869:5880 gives 1.02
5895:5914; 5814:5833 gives 0.86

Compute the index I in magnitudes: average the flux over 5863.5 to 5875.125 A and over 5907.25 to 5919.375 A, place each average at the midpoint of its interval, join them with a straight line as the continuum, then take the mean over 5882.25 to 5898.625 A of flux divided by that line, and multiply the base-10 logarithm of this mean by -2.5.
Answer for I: 0.48 mag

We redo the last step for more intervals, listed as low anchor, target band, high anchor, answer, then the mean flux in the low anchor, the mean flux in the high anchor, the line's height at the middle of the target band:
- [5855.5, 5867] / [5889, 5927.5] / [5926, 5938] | 0.16 mag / 6.45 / 6.85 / 6.72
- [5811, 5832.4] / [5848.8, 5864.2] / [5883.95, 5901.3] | -0.17 mag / 6.68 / 4.26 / 5.49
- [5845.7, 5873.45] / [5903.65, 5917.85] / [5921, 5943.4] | 0.03 mag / 6.52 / 6.89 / 6.78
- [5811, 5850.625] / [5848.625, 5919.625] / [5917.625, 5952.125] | 0.13 mag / 6.67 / 6.84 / 6.75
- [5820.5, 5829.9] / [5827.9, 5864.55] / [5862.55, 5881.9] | 0.04 mag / 6.95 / 6.63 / 6.81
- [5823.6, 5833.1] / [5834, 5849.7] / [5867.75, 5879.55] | 0.02 mag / 6.86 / 6.72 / 6.82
